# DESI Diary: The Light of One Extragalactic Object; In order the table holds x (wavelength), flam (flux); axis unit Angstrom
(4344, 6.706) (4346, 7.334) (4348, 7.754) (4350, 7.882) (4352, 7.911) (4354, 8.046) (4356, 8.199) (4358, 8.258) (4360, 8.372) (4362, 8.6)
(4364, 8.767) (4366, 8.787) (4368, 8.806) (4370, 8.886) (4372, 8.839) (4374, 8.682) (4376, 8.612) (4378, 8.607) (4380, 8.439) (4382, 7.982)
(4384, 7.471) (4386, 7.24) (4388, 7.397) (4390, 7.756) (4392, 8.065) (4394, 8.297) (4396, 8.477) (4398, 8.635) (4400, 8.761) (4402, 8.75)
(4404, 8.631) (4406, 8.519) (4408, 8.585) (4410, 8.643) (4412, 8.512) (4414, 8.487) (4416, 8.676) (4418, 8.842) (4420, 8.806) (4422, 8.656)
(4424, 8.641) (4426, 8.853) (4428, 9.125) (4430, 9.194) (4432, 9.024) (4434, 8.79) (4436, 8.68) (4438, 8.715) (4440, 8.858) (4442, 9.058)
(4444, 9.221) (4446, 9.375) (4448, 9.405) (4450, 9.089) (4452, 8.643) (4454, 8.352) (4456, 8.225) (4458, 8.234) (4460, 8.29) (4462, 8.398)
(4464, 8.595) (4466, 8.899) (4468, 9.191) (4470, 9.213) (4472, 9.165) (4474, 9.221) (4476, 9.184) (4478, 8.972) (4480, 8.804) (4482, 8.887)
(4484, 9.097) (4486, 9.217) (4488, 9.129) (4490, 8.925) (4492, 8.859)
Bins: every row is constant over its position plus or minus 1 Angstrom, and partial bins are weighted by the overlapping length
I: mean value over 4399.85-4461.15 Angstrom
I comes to 8.76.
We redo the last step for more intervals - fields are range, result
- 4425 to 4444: 8.94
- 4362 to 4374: 8.79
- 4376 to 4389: 7.91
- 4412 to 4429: 8.75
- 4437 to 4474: 8.84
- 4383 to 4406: 8.15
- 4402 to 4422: 8.64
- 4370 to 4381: 8.66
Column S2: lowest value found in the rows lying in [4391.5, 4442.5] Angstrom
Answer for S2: 8.065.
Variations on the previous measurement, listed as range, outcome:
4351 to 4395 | 7.24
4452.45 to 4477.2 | 8.225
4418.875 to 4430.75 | 8.641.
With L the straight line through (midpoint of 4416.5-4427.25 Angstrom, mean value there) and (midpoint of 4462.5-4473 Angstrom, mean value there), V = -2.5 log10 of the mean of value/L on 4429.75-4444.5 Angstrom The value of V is -0.01 mag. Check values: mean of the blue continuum 8.76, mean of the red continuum 8.98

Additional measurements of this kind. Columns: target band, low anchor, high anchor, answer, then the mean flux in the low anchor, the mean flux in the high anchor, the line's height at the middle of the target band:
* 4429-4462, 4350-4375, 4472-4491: 0.01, 8.49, 9.05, 8.88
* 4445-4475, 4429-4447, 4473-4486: 0.02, 8.99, 9.04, 9.02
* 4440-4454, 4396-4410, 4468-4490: -0.02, 8.63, 9.09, 8.9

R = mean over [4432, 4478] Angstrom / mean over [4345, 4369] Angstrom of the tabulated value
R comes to 1.1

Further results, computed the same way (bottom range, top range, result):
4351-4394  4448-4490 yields 1.07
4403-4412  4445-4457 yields 1.03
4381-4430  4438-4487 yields 1.06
